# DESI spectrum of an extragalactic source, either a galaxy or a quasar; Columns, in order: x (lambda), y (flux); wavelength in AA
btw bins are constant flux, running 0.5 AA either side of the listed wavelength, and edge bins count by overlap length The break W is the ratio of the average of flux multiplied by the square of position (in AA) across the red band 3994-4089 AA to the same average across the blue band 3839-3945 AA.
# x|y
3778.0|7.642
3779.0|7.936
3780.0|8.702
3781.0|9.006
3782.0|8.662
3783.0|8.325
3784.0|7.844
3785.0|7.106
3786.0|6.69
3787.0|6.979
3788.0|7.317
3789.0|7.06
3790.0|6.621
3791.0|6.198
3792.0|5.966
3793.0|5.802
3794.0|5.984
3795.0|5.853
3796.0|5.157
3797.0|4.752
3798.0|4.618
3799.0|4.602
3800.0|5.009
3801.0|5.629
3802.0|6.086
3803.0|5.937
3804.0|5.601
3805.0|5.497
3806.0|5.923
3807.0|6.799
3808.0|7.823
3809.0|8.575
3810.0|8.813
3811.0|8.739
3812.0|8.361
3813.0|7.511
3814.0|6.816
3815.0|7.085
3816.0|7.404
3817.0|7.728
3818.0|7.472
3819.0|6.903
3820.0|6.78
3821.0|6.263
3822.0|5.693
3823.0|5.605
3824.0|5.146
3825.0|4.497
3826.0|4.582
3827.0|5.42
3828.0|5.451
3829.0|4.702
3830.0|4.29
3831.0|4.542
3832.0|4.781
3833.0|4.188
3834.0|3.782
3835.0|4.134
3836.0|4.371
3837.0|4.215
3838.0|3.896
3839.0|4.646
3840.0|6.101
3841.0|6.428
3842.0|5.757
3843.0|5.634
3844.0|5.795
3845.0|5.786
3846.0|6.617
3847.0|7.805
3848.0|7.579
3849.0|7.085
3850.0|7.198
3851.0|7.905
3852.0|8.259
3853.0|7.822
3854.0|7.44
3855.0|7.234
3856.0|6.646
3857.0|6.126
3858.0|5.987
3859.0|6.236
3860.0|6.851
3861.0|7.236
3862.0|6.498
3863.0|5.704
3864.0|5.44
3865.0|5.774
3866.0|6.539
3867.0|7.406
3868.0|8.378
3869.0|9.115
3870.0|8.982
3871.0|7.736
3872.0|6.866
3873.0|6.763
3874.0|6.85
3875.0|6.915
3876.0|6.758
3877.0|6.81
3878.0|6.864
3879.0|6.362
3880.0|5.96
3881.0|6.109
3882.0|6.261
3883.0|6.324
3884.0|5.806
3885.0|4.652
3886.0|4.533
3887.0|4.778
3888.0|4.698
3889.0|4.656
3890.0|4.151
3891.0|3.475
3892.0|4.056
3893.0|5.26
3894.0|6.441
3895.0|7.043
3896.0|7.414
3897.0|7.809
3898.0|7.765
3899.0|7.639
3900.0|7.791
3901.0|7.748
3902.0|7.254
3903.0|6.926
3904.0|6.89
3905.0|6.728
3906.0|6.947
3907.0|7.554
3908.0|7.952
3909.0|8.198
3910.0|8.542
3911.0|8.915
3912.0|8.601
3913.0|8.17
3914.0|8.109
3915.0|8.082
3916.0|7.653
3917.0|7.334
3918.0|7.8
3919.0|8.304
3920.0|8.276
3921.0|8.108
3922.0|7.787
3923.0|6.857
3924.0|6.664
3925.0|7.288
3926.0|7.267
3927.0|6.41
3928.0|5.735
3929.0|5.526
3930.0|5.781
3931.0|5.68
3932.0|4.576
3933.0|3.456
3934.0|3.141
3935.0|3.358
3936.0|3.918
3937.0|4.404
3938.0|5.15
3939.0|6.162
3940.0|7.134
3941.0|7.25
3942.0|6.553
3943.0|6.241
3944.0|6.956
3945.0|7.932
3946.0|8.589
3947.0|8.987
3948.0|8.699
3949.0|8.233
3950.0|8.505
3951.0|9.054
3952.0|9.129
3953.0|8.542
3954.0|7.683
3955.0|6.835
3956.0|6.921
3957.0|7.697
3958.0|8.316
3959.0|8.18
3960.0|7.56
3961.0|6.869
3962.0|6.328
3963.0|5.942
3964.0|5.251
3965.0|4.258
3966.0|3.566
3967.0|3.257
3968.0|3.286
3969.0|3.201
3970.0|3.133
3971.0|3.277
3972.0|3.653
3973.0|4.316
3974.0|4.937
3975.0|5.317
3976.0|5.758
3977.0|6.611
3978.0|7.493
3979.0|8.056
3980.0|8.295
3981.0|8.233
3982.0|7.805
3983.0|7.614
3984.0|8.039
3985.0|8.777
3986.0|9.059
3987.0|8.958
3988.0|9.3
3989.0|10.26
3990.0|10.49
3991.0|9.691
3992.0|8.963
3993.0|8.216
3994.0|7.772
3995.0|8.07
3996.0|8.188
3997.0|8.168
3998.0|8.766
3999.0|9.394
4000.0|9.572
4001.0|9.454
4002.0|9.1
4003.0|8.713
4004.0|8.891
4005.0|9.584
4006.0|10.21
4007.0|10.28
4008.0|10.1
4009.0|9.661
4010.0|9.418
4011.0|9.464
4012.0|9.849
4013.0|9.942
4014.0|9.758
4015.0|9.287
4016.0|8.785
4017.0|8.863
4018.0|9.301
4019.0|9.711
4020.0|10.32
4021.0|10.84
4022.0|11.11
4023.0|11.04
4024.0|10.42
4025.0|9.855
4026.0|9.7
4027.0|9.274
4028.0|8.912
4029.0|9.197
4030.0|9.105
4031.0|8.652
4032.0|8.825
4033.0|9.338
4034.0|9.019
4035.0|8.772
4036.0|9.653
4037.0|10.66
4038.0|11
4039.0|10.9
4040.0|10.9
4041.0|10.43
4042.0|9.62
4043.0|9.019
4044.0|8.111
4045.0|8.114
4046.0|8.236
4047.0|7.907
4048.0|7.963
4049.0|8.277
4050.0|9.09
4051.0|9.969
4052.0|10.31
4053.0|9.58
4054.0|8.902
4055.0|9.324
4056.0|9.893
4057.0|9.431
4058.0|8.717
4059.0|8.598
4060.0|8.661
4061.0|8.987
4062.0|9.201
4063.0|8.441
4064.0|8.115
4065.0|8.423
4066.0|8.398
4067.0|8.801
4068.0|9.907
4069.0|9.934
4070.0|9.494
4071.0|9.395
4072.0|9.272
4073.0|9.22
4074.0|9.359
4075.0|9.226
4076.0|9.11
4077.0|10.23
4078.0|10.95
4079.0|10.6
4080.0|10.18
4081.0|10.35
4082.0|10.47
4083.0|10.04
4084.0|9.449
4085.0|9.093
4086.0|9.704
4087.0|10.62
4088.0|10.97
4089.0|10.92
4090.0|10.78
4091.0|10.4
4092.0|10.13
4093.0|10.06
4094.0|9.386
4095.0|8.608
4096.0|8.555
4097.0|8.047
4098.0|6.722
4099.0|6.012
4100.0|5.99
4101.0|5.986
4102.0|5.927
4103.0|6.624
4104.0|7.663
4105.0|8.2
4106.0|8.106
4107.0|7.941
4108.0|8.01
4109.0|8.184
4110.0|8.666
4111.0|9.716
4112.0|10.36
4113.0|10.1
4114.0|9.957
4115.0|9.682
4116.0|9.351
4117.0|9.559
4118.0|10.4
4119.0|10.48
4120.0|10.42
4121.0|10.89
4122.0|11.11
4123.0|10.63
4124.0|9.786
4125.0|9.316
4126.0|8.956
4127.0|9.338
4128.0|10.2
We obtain 1.54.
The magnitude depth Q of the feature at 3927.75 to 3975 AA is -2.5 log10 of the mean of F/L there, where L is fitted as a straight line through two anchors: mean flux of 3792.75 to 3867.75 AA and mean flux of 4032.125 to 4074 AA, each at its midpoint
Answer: 0.282 mag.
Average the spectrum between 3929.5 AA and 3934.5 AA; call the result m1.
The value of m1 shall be 4.53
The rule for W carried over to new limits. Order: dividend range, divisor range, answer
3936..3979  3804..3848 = 1.13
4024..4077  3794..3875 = 1.64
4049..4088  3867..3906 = 1.59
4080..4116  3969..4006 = 1.21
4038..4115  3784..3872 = 1.63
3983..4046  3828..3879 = 1.61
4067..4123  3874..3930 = 1.51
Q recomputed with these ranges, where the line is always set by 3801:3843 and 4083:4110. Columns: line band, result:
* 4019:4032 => -0.24 mag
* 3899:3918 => -0.14 mag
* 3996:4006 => -0.18 mag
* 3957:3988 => 0.18 mag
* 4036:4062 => -0.15 mag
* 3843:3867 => -0.08 mag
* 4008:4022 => -0.24 mag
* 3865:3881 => -0.11 mag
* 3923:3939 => 0.30 mag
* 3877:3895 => 0.21 mag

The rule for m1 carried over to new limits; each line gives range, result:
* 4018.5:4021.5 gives 10.3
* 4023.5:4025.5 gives 10.1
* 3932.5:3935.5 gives 3.32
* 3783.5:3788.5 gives 7.19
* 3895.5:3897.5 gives 7.61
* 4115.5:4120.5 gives 10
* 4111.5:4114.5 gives 10.1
